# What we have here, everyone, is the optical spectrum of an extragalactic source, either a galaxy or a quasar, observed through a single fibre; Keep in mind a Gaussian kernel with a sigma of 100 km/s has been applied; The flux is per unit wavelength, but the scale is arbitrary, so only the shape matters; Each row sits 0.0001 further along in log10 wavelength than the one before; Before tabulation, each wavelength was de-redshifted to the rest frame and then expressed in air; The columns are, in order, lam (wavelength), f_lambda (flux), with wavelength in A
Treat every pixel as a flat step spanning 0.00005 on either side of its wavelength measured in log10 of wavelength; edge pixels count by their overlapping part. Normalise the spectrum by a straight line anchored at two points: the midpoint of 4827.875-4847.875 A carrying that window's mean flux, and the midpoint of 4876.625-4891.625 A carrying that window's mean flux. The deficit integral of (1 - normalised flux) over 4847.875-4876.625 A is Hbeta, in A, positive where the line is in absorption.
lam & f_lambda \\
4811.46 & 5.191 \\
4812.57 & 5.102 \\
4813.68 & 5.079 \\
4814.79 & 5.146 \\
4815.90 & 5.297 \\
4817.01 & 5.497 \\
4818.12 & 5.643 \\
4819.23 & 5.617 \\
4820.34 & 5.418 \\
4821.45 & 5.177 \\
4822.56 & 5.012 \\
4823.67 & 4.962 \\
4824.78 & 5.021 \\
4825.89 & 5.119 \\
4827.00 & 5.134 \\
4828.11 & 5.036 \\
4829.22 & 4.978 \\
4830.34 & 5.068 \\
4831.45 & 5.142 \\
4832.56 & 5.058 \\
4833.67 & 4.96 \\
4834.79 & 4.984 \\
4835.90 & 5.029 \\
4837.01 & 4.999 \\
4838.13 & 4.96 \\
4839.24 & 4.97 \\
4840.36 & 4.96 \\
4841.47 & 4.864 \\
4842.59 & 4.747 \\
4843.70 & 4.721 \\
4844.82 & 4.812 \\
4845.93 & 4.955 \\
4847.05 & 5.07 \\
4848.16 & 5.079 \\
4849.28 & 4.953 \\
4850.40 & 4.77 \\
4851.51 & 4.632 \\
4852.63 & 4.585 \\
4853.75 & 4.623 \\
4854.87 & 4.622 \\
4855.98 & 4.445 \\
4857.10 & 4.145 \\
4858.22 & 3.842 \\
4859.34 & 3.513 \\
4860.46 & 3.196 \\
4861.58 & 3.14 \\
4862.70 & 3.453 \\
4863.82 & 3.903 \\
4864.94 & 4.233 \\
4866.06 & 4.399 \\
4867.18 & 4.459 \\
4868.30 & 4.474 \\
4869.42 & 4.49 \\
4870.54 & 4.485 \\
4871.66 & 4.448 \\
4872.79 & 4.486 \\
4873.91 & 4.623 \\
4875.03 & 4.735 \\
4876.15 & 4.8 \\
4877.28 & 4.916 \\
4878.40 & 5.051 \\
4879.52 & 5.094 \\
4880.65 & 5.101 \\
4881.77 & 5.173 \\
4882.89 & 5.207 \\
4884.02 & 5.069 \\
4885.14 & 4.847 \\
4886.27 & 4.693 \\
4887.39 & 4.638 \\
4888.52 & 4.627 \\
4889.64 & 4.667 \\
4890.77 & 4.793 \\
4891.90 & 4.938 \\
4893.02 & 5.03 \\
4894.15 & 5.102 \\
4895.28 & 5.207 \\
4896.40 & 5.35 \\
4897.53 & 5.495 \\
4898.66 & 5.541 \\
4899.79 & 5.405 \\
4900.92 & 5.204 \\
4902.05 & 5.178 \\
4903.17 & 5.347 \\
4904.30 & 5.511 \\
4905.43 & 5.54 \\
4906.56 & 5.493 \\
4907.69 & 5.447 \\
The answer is 3.6 A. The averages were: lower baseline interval 4.96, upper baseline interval 4.91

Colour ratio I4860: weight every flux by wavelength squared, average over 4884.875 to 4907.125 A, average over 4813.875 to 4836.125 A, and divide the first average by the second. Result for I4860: 1.0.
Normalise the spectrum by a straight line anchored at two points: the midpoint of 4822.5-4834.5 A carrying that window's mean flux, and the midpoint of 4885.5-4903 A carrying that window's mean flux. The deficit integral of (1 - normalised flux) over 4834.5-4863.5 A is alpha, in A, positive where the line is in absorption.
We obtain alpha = 3.0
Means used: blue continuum 5.04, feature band 4.53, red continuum 5.06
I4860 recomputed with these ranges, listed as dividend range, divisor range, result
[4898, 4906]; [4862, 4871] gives 1.30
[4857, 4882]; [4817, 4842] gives 0.87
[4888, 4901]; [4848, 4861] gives 1.20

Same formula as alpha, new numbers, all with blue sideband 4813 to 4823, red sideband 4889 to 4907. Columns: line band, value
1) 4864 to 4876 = 1.8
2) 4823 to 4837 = 0.7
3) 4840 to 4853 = 1.1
